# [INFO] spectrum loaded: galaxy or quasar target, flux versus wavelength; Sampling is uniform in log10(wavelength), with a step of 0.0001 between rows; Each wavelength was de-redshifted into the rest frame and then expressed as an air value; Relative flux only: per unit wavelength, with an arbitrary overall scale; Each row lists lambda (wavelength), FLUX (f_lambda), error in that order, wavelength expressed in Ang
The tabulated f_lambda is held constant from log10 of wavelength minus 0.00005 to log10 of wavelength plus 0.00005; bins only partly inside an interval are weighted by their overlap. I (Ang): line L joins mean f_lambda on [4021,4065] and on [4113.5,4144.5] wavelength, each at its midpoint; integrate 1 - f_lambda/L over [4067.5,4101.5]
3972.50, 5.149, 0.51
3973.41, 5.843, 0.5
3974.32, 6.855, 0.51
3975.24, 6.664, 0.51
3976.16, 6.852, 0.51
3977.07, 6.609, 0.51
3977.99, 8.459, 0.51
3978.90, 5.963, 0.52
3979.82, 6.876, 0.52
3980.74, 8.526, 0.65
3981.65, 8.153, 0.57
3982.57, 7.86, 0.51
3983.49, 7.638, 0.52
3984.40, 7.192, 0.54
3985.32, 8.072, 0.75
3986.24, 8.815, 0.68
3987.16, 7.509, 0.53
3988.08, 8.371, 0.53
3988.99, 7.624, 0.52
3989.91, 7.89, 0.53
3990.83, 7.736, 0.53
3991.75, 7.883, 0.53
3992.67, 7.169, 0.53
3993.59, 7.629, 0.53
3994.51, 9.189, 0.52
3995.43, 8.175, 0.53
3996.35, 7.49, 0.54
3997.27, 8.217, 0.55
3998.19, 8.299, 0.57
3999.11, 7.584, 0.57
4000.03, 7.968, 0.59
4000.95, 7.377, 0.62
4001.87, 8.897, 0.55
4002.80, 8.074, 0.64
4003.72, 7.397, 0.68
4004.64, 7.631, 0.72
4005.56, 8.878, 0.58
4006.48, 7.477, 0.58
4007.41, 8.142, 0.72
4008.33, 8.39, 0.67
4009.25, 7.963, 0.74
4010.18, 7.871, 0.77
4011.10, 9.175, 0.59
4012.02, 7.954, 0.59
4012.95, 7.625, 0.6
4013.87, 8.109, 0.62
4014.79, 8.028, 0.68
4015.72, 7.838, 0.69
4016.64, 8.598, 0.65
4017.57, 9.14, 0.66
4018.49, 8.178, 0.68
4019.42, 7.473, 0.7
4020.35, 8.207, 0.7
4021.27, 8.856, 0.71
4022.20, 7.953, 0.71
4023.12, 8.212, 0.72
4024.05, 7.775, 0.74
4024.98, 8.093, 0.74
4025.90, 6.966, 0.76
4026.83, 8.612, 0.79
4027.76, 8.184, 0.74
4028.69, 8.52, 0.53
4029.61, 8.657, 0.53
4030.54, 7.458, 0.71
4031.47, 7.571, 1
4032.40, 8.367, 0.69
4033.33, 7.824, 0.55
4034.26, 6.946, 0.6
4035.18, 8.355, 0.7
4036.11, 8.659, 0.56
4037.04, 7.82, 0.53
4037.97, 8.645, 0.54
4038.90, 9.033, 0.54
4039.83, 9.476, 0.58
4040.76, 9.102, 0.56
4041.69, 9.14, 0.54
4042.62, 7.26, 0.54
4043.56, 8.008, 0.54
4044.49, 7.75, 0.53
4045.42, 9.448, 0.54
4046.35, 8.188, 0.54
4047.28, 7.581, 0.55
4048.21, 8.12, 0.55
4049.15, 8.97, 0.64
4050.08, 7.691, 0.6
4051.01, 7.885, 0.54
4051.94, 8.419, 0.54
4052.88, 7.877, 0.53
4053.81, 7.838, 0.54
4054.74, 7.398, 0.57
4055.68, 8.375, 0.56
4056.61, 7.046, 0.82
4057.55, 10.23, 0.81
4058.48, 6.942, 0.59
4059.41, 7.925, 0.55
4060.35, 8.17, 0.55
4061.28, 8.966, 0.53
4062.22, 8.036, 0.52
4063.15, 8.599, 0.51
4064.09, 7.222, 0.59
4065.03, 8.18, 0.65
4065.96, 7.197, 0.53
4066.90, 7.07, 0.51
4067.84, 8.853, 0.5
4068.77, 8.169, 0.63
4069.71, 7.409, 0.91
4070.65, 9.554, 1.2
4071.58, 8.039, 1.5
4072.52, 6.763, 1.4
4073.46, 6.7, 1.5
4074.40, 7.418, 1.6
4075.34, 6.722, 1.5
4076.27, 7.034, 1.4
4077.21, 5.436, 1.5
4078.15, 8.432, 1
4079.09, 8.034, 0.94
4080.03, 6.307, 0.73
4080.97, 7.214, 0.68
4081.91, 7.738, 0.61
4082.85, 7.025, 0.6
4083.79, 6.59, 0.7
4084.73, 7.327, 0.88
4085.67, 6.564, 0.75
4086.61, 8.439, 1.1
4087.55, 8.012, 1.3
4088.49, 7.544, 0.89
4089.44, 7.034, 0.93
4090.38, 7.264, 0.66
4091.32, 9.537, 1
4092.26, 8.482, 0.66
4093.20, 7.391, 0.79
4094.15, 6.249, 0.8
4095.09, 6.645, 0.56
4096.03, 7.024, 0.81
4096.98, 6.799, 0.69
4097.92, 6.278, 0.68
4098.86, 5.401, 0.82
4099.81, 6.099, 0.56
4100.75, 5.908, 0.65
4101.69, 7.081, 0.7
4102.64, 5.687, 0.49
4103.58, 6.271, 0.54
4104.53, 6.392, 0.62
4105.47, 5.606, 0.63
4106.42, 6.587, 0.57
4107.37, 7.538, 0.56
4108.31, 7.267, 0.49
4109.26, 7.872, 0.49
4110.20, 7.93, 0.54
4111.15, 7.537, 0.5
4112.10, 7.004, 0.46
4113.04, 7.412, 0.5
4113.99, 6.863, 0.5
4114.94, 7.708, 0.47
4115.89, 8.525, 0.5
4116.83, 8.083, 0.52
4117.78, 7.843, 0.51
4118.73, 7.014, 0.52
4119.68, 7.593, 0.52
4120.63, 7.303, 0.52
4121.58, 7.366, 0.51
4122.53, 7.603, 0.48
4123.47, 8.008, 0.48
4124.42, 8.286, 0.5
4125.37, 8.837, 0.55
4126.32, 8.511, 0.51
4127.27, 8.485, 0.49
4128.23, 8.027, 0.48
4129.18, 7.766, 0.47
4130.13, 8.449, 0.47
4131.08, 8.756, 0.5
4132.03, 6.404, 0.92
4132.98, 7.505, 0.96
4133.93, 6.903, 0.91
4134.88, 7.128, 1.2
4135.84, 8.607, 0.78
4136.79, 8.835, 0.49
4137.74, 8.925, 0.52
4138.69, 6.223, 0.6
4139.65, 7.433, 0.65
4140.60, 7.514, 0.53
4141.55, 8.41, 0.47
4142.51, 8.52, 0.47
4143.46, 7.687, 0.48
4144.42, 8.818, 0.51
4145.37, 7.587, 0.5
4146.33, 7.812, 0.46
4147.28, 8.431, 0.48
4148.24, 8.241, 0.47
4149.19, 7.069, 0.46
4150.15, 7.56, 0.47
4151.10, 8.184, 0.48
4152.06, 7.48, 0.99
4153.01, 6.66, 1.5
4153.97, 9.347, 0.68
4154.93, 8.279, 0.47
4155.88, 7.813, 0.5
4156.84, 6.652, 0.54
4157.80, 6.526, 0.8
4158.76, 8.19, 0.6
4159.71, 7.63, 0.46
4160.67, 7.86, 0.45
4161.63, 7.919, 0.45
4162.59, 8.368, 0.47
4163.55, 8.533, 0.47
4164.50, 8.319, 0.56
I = 3.26 Ang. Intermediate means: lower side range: 8.17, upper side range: 7.86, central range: 7.26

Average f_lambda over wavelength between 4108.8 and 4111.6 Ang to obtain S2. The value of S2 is 7.79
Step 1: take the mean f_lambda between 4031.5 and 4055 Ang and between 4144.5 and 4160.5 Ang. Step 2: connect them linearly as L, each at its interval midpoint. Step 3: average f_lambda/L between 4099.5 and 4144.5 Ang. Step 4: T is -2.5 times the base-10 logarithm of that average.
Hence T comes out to 0.05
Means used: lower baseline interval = 8.23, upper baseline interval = 7.75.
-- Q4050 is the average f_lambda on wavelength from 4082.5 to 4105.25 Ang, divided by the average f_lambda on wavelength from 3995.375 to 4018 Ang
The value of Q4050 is 0.86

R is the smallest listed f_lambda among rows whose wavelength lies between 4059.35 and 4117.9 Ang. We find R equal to 5.401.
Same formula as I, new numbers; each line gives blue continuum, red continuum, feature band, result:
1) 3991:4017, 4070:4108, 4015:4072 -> -4.4 Ang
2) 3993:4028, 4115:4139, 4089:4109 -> 2.9 Ang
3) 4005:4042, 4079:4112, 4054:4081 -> -0.8 Ang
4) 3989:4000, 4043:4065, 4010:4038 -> -0.3 Ang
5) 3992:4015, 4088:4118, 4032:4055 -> -1.8 Ang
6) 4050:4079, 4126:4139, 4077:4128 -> 3.7 Ang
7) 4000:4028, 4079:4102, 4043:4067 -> -1.6 Ang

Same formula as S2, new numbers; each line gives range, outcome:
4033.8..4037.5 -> 7.96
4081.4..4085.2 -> 7.17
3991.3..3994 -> 7.55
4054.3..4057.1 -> 7.6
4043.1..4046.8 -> 8.36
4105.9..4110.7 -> 7.42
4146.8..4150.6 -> 7.83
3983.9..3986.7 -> 8.02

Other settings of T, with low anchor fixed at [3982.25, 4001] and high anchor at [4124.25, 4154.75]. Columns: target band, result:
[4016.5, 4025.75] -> -0.04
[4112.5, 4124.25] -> 0.04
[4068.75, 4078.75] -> 0.08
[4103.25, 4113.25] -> 0.13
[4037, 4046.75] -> -0.09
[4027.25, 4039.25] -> -0.03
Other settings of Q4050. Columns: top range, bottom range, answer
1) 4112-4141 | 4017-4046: 0.94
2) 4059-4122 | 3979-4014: 0.92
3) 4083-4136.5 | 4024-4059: 0.90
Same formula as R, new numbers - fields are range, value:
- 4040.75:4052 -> 7.26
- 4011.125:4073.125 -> 6.763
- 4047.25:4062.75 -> 6.942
